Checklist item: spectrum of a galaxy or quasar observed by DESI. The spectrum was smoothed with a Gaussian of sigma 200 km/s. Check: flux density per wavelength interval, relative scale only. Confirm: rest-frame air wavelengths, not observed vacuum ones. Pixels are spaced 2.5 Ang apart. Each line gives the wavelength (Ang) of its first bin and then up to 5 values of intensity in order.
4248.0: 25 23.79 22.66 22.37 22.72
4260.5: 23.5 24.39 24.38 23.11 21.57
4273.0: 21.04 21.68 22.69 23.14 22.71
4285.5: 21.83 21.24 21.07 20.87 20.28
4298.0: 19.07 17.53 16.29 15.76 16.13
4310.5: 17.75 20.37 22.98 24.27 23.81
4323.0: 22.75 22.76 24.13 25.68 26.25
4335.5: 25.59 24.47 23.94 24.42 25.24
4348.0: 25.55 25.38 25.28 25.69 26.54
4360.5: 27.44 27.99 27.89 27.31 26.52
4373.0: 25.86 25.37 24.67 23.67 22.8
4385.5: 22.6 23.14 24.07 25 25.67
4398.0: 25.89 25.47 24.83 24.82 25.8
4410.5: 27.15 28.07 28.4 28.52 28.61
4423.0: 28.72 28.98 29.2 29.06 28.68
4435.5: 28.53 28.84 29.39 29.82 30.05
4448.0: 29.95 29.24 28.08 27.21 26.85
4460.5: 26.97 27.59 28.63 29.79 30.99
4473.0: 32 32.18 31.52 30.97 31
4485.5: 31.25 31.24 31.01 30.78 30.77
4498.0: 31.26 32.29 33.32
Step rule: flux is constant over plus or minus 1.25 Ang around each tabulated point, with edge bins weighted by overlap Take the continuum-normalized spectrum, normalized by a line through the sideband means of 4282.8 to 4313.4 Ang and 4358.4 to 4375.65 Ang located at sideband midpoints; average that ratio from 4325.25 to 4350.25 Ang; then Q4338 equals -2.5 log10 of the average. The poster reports -0.06 mag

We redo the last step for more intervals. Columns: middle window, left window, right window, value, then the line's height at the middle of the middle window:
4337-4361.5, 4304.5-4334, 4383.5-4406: -0.11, 23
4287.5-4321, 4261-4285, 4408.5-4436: 0.21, 23.9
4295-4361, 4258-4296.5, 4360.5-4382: 0.08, 24.4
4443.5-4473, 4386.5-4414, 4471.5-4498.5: 0.02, 29.4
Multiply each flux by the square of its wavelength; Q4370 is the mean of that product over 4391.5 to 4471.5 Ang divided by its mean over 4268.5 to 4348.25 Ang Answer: 1.3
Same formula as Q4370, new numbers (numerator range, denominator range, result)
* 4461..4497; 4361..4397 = 1.27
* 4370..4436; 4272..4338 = 1.28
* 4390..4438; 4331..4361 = 1.10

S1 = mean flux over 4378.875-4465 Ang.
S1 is 27.1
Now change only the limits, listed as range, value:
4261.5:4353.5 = 22.3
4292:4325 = 19.9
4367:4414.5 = 25.2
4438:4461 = 28.7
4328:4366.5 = 25.8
